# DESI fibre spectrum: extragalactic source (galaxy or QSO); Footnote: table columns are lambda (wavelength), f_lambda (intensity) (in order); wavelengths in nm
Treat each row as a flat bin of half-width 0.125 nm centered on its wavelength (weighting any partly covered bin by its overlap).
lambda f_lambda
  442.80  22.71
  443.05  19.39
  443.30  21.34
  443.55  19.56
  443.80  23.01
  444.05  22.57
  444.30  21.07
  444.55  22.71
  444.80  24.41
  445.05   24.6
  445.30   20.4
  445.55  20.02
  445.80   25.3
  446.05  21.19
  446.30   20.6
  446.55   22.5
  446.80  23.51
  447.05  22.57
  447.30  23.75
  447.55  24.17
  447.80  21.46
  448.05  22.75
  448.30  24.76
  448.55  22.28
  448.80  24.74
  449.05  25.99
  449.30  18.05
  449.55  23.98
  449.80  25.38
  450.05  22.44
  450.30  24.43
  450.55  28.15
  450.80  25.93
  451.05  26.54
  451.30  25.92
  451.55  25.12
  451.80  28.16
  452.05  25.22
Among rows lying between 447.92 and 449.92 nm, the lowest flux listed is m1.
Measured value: 18.05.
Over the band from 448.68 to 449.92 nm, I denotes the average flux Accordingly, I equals 23.6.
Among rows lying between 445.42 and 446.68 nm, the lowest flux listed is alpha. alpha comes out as 20.02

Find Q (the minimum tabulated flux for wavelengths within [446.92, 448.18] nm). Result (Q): 21.46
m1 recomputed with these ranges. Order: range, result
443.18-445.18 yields 19.56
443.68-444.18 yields 22.57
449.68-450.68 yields 22.44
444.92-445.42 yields 20.4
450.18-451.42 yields 24.43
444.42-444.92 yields 22.71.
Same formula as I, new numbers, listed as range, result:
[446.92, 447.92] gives 23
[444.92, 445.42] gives 22.5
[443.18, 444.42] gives 21.5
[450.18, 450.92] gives 26.2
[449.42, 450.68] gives 24.9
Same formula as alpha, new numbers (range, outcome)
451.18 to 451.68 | 25.12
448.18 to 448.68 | 22.28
